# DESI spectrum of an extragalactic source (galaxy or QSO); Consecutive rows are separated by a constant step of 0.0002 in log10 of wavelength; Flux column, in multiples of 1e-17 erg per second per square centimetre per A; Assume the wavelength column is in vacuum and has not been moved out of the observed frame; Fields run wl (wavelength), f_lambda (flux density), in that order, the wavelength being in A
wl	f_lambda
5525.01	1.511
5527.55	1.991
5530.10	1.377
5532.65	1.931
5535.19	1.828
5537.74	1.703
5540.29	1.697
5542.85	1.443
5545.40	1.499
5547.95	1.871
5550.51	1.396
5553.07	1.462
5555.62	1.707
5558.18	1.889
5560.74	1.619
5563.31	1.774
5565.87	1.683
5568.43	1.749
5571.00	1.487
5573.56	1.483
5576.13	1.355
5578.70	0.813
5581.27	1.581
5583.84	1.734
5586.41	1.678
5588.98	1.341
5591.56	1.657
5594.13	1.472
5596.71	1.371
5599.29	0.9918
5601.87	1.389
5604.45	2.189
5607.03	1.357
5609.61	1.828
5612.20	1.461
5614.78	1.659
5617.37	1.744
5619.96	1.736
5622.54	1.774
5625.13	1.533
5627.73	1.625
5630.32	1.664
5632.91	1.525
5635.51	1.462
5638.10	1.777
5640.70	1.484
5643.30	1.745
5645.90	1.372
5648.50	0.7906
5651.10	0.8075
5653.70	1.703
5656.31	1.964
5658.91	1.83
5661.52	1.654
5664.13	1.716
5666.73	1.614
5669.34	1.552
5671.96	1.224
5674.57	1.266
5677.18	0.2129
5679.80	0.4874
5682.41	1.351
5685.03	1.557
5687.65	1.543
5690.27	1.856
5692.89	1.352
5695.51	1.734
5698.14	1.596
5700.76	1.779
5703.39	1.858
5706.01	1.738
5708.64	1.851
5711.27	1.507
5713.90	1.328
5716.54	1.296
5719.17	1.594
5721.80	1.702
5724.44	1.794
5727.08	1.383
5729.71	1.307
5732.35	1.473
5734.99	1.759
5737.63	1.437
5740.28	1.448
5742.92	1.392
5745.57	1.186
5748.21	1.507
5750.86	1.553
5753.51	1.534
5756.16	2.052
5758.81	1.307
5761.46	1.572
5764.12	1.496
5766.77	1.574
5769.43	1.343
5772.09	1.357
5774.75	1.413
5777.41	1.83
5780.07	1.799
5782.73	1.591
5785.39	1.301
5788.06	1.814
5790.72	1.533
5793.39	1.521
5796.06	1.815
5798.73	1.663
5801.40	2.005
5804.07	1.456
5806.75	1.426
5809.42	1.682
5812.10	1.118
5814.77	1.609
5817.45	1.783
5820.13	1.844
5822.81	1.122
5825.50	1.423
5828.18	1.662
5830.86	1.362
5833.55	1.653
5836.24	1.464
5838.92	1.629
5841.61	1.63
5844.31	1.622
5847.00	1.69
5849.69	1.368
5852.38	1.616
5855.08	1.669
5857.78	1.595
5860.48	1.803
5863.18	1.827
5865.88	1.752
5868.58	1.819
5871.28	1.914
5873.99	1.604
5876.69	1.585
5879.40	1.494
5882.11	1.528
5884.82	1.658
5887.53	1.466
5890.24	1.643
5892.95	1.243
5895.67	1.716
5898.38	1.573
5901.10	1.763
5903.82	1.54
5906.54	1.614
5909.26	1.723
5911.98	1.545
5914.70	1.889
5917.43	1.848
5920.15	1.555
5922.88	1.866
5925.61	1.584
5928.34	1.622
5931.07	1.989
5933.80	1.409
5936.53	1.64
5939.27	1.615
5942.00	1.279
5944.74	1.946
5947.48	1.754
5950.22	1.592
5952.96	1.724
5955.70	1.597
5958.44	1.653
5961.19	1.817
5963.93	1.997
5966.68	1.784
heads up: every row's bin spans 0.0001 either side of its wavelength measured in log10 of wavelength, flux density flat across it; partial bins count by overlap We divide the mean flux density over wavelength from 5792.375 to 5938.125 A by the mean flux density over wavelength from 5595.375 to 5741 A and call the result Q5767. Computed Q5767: 1.1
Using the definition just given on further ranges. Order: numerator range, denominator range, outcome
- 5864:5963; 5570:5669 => 1.08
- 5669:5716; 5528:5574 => 0.86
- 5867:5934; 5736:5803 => 1.06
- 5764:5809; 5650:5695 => 1.13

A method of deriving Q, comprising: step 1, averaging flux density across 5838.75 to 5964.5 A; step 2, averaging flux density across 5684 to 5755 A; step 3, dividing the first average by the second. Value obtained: 1.1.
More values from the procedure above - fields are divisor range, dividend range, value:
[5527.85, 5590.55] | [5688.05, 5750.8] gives 0.98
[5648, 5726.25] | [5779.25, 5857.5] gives 1.07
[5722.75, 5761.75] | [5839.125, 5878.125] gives 1.11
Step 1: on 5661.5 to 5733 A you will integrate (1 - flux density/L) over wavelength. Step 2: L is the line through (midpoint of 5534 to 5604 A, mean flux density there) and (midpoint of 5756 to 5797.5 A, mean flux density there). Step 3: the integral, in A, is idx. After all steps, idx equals 4.1 A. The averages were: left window 1.55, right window 1.57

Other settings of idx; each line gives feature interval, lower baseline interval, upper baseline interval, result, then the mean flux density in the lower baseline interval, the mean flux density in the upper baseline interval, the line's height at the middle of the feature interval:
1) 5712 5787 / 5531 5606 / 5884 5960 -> 4.6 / 1.58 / 1.64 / 1.61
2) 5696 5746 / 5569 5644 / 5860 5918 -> 1.1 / 1.55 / 1.66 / 1.59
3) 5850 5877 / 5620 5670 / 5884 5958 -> -1.4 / 1.56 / 1.64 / 1.63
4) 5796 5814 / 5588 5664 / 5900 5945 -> 0.4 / 1.55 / 1.66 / 1.62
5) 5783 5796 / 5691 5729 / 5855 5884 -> 0.6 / 1.61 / 1.69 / 1.65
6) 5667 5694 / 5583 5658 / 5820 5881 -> 5.3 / 1.55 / 1.61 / 1.56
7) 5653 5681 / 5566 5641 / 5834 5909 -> 3.4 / 1.55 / 1.62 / 1.57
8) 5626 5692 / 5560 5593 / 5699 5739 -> 5.6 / 1.53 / 1.59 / 1.56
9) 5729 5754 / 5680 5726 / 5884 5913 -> 2.0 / 1.59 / 1.59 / 1.59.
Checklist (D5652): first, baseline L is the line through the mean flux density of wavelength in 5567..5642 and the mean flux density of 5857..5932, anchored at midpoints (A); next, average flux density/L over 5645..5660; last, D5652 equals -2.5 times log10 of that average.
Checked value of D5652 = 0.12 mag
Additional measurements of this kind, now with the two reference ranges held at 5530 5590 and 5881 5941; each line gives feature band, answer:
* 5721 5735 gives 0.05 mag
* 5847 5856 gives 0.04 mag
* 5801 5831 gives 0.06 mag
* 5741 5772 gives 0.09 mag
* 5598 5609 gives 0.07 mag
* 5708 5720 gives 0.08 mag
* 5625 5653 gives 0.12 mag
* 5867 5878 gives -0.07 mag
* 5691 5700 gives 0.01 mag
